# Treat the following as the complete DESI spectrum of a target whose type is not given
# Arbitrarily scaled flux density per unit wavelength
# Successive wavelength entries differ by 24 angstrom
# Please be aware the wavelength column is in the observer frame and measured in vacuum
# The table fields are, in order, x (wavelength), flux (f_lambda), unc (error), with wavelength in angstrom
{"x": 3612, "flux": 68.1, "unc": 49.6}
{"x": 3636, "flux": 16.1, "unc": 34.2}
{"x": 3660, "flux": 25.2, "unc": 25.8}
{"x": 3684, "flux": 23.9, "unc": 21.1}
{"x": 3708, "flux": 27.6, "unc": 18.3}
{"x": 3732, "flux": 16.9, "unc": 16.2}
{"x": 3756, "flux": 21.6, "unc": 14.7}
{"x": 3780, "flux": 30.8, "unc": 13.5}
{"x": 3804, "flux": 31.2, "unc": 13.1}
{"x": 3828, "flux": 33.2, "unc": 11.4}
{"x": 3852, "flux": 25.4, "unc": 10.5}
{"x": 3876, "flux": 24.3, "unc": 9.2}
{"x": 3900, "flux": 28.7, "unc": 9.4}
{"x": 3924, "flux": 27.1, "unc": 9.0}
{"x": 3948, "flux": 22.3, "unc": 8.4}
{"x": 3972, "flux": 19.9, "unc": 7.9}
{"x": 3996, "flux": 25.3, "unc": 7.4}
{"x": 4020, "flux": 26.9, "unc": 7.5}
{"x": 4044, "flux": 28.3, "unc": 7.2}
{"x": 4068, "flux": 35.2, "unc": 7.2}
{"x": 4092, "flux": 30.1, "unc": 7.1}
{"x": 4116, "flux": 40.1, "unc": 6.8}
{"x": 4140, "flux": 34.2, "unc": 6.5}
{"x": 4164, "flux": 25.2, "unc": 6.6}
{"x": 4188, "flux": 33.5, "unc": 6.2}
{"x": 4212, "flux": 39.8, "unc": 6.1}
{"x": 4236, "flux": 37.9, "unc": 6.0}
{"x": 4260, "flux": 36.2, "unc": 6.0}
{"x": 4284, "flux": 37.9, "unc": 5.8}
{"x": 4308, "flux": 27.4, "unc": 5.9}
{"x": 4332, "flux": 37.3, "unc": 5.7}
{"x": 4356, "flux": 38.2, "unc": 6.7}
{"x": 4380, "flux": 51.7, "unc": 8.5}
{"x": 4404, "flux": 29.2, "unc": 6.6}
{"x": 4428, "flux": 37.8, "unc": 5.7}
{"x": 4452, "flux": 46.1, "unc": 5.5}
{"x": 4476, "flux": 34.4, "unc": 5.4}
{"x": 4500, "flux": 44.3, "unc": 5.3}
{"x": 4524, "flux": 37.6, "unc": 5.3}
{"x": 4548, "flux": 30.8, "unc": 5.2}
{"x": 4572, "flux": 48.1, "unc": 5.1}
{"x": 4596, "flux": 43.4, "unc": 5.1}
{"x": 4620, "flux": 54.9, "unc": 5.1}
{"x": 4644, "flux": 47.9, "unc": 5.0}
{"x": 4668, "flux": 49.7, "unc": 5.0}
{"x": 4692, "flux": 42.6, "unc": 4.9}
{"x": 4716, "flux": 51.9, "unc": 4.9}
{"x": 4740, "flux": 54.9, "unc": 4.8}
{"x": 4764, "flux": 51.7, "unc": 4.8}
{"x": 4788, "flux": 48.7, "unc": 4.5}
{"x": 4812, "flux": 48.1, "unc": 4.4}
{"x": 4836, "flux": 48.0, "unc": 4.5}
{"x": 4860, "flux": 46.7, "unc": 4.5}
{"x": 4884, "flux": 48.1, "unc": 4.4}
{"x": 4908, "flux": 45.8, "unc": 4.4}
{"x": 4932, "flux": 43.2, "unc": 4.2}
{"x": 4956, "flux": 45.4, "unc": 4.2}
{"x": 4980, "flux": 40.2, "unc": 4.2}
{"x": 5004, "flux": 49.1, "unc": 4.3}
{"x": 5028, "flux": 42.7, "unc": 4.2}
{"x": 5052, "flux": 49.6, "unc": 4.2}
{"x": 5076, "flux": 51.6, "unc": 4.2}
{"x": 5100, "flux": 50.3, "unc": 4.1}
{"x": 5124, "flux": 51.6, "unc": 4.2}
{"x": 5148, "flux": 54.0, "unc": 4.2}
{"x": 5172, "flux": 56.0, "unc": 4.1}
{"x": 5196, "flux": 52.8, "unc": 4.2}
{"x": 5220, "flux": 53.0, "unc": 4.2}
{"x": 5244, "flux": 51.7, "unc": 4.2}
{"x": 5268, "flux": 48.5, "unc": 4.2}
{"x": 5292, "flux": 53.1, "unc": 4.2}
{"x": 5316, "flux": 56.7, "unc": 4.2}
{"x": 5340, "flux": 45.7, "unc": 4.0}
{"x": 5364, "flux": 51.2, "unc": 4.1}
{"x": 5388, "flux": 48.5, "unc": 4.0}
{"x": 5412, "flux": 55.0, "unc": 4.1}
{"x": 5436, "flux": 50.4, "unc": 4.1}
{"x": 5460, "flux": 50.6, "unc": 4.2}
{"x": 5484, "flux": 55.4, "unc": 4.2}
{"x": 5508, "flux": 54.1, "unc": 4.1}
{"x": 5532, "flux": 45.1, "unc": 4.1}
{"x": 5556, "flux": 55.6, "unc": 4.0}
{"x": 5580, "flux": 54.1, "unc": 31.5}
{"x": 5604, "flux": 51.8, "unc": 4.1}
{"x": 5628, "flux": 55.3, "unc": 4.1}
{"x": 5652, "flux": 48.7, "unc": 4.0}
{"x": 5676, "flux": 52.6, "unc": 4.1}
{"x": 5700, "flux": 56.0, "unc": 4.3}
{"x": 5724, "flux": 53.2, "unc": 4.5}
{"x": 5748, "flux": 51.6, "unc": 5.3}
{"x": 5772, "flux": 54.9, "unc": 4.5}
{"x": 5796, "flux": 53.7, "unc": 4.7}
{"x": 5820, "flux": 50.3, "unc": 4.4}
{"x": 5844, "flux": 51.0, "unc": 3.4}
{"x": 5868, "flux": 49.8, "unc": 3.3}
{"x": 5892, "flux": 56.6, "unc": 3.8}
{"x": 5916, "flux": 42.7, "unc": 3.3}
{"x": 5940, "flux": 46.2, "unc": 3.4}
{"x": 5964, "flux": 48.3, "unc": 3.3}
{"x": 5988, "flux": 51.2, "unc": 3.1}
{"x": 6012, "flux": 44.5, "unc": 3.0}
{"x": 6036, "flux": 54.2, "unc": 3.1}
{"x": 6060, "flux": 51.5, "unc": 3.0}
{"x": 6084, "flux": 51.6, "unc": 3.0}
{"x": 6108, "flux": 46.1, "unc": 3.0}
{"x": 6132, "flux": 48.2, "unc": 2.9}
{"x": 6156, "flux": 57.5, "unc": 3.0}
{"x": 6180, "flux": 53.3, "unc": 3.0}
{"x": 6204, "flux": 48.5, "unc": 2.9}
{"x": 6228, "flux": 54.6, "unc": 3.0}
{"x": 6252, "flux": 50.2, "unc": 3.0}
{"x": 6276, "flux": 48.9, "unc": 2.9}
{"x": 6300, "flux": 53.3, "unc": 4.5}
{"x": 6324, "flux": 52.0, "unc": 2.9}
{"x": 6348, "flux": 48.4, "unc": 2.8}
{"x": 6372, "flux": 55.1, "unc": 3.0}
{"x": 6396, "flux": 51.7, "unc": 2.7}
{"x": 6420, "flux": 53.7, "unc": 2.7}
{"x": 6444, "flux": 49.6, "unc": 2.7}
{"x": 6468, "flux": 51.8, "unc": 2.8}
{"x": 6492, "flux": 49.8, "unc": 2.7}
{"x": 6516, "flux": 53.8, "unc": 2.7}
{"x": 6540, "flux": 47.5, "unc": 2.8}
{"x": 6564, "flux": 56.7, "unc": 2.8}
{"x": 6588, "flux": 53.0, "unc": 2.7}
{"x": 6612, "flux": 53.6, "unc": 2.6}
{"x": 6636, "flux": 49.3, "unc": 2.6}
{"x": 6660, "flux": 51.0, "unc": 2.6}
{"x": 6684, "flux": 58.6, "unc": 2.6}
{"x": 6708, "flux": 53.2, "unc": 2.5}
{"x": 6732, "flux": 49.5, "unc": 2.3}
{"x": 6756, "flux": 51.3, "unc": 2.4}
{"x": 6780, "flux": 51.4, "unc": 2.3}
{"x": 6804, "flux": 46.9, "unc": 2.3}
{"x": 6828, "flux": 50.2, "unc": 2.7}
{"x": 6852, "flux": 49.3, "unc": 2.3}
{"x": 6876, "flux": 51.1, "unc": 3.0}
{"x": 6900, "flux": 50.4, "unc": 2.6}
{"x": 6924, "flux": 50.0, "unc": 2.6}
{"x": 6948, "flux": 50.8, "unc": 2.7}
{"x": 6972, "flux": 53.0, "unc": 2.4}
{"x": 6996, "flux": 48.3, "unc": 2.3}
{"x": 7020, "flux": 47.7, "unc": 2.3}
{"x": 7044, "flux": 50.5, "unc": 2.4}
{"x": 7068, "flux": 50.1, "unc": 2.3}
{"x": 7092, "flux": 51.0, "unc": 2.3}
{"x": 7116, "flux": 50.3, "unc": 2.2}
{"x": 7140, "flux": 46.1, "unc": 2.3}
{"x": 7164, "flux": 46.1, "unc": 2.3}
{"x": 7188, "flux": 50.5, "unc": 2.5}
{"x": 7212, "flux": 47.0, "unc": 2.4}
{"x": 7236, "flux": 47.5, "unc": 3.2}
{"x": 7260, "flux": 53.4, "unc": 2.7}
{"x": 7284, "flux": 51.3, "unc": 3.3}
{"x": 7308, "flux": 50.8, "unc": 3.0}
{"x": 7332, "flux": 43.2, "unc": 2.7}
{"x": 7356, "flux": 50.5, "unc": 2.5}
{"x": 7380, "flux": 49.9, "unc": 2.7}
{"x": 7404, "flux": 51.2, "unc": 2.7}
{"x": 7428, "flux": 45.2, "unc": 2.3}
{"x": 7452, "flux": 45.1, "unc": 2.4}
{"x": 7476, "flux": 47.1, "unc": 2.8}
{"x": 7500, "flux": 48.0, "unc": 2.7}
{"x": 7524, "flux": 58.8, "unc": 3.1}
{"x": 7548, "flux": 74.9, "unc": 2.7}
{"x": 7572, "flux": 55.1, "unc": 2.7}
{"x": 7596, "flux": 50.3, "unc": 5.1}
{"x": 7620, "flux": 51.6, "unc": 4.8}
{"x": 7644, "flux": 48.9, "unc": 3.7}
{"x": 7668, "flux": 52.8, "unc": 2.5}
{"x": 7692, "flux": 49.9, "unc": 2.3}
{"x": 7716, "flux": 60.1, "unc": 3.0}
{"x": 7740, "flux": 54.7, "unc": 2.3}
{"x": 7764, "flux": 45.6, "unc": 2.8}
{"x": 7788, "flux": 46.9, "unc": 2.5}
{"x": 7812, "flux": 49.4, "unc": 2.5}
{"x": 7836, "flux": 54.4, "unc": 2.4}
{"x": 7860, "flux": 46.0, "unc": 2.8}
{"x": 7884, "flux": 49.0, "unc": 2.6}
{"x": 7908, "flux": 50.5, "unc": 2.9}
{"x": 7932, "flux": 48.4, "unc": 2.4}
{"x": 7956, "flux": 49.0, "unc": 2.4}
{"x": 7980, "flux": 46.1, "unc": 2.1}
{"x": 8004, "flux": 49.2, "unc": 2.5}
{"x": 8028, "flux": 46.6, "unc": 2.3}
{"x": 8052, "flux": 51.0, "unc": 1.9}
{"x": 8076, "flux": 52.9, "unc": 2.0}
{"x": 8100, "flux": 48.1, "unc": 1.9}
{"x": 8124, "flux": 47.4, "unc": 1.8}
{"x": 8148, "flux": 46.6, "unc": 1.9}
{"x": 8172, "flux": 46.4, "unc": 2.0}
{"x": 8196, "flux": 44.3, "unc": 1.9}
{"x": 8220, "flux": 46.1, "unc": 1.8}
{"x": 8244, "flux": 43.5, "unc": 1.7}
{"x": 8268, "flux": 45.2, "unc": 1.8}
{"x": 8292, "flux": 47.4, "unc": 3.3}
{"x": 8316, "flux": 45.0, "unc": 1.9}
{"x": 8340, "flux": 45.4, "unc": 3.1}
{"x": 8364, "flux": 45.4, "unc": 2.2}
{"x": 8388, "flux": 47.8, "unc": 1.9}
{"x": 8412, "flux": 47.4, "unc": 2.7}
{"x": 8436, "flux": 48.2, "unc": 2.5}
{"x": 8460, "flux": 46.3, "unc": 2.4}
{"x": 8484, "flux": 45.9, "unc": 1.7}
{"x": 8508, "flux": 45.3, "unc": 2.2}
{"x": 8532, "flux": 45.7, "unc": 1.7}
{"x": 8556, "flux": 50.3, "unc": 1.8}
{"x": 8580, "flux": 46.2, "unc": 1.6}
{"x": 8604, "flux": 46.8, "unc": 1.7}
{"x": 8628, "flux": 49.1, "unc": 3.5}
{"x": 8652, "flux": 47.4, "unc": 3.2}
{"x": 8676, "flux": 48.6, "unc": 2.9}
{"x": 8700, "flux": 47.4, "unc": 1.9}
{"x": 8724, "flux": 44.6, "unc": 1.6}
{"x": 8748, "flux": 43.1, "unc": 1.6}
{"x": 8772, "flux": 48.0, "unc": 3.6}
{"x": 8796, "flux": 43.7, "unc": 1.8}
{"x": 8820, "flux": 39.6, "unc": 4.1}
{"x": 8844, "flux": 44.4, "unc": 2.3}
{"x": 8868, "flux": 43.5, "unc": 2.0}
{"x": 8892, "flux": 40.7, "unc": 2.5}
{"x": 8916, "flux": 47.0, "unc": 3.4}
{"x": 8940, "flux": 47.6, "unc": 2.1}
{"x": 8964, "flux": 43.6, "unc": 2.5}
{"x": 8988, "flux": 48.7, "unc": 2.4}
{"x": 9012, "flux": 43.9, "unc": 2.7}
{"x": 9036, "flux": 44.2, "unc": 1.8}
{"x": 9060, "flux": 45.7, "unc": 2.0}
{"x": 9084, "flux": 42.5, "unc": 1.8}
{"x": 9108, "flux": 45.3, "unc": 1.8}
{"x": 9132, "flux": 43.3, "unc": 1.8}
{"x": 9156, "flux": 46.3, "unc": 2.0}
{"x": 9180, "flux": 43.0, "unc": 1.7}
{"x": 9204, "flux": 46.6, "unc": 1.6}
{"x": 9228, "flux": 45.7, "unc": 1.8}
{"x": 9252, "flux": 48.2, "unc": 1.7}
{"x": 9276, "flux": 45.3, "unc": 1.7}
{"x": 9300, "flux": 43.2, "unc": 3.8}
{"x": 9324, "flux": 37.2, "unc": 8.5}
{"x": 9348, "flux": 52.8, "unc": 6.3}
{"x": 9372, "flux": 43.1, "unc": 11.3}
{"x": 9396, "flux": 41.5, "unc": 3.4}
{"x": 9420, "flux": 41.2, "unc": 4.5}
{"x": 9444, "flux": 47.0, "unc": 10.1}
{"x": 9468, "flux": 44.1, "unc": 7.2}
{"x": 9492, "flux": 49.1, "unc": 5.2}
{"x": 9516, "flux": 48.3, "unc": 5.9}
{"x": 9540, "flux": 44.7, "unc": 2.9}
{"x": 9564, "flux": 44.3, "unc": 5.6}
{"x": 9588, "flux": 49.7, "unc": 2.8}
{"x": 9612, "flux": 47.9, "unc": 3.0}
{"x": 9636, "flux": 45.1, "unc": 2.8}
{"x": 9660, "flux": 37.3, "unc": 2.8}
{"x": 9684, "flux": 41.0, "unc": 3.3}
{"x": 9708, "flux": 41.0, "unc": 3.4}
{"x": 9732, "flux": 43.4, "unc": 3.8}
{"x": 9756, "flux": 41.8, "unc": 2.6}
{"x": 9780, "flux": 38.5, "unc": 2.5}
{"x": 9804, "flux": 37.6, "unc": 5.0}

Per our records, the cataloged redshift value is 0.15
